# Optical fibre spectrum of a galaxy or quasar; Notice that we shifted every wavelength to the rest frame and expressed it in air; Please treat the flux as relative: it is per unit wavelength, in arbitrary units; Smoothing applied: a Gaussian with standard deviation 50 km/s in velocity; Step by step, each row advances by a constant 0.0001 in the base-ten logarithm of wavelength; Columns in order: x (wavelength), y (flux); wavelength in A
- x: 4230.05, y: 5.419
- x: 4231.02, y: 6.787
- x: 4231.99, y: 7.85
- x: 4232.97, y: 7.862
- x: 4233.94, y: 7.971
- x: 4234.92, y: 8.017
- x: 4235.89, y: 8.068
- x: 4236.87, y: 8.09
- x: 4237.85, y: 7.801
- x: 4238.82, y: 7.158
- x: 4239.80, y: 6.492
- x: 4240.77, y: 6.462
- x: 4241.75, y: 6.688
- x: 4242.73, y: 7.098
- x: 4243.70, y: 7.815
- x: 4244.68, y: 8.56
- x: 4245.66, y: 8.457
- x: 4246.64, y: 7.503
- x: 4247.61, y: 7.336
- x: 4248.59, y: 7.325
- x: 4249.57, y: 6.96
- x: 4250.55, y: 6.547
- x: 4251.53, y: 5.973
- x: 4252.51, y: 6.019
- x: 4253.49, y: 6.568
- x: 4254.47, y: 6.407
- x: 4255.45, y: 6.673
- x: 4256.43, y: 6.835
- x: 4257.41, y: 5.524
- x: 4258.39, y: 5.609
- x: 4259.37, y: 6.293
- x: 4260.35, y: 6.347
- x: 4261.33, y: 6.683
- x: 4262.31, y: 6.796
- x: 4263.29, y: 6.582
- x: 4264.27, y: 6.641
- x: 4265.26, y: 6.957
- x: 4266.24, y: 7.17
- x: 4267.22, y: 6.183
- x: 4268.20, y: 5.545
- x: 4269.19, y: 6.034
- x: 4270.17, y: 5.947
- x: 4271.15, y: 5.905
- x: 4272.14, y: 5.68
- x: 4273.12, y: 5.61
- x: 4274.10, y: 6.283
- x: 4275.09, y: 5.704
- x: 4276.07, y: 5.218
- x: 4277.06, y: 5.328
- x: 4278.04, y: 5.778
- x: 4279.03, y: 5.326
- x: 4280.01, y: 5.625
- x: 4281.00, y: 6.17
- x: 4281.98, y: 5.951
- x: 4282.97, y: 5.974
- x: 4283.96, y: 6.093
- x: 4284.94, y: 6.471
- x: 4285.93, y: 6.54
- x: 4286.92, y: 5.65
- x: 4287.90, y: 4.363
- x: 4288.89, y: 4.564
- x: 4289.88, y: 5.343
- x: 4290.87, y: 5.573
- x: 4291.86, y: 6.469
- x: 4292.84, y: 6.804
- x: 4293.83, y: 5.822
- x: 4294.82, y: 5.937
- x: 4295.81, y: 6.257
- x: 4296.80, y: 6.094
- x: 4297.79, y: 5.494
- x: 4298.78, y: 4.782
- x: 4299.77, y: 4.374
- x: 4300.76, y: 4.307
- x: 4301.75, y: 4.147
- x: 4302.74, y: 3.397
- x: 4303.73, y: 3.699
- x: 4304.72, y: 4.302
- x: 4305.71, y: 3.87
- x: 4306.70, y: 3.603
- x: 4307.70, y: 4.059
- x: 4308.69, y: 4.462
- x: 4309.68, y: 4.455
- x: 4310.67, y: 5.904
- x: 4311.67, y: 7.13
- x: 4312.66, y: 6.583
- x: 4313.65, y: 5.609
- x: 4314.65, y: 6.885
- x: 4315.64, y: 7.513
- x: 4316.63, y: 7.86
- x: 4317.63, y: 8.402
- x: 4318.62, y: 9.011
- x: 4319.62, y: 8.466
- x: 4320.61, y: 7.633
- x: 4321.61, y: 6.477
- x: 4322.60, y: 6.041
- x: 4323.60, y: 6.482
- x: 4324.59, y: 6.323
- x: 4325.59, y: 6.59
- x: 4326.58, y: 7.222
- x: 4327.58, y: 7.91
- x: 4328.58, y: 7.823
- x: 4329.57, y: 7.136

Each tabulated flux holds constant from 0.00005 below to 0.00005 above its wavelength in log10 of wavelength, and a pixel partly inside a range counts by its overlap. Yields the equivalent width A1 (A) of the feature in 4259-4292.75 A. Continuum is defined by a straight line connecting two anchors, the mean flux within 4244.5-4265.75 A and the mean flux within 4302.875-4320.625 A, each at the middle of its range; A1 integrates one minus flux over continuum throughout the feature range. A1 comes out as 2.5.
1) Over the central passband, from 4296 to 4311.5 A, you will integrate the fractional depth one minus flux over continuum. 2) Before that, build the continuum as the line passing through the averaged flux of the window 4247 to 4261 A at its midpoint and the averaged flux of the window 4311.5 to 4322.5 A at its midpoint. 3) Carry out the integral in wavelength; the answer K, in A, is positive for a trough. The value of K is 5.7 A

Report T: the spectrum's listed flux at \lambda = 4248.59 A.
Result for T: 7.325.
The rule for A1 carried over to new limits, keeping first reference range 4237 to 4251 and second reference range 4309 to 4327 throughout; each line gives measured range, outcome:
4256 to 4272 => 2.0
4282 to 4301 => 3.8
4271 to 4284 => 2.5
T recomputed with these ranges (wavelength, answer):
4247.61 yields 7.336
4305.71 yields 3.87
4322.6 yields 6.041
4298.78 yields 4.782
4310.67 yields 5.904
